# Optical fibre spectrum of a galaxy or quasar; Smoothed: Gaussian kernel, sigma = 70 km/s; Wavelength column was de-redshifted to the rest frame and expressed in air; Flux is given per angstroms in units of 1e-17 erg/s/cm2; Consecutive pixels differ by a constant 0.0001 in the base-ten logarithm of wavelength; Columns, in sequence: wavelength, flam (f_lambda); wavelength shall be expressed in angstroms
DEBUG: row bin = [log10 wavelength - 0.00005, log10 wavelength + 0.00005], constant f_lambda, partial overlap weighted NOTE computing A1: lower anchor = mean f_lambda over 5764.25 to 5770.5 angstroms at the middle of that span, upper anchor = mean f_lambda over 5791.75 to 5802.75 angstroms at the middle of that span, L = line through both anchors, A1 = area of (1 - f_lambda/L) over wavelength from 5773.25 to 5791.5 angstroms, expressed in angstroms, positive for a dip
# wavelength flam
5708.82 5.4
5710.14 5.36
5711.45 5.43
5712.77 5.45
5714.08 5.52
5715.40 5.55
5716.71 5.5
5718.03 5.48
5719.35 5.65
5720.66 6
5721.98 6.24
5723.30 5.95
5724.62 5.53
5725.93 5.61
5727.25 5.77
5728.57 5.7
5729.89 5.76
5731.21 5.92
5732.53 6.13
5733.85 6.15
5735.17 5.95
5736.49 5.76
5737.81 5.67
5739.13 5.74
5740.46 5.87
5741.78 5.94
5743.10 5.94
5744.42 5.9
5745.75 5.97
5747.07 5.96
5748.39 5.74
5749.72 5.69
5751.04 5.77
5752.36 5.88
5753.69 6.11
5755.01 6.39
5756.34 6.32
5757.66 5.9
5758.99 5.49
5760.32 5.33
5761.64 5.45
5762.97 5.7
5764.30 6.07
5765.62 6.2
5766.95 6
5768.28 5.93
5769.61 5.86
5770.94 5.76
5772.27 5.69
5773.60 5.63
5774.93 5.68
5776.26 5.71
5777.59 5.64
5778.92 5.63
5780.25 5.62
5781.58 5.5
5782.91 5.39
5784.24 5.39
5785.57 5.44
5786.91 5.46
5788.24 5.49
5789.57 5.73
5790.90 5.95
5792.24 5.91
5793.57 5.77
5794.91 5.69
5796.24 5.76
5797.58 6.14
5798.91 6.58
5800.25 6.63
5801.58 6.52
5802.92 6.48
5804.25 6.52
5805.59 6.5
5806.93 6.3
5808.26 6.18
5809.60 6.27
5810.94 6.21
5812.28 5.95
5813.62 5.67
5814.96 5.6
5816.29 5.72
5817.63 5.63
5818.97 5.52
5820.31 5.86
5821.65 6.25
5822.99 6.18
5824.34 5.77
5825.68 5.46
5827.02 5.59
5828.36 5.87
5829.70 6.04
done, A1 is 1.5 angstroms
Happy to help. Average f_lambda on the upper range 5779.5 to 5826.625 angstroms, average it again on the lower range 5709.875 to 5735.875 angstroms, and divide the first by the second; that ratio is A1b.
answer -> 1.0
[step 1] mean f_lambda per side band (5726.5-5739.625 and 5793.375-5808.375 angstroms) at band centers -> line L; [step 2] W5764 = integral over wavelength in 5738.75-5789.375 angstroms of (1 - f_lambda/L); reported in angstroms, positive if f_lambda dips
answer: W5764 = 2.3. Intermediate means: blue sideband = 5.85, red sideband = 6.28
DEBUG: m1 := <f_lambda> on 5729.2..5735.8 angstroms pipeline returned 5.98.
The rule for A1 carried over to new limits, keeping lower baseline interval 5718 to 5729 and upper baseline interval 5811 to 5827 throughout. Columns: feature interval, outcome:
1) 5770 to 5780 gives 0.19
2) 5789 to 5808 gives -1.28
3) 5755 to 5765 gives -0.01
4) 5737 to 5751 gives -0.12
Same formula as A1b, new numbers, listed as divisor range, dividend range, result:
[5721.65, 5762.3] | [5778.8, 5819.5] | 1.01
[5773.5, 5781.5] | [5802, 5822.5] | 1.07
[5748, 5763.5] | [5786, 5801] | 1.02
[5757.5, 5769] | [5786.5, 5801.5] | 1.03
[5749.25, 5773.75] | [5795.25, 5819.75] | 1.04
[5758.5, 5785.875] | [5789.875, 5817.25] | 1.08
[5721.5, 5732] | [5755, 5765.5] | 1.00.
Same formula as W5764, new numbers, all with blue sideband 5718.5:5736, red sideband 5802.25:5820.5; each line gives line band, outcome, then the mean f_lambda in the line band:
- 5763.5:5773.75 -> 0.1 angstroms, 5.9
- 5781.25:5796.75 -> 0.9 angstroms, 5.63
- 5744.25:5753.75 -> 0.1 angstroms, 5.86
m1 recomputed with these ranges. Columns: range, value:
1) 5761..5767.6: 5.88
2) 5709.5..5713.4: 5.41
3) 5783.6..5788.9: 5.44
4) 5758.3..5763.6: 5.49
